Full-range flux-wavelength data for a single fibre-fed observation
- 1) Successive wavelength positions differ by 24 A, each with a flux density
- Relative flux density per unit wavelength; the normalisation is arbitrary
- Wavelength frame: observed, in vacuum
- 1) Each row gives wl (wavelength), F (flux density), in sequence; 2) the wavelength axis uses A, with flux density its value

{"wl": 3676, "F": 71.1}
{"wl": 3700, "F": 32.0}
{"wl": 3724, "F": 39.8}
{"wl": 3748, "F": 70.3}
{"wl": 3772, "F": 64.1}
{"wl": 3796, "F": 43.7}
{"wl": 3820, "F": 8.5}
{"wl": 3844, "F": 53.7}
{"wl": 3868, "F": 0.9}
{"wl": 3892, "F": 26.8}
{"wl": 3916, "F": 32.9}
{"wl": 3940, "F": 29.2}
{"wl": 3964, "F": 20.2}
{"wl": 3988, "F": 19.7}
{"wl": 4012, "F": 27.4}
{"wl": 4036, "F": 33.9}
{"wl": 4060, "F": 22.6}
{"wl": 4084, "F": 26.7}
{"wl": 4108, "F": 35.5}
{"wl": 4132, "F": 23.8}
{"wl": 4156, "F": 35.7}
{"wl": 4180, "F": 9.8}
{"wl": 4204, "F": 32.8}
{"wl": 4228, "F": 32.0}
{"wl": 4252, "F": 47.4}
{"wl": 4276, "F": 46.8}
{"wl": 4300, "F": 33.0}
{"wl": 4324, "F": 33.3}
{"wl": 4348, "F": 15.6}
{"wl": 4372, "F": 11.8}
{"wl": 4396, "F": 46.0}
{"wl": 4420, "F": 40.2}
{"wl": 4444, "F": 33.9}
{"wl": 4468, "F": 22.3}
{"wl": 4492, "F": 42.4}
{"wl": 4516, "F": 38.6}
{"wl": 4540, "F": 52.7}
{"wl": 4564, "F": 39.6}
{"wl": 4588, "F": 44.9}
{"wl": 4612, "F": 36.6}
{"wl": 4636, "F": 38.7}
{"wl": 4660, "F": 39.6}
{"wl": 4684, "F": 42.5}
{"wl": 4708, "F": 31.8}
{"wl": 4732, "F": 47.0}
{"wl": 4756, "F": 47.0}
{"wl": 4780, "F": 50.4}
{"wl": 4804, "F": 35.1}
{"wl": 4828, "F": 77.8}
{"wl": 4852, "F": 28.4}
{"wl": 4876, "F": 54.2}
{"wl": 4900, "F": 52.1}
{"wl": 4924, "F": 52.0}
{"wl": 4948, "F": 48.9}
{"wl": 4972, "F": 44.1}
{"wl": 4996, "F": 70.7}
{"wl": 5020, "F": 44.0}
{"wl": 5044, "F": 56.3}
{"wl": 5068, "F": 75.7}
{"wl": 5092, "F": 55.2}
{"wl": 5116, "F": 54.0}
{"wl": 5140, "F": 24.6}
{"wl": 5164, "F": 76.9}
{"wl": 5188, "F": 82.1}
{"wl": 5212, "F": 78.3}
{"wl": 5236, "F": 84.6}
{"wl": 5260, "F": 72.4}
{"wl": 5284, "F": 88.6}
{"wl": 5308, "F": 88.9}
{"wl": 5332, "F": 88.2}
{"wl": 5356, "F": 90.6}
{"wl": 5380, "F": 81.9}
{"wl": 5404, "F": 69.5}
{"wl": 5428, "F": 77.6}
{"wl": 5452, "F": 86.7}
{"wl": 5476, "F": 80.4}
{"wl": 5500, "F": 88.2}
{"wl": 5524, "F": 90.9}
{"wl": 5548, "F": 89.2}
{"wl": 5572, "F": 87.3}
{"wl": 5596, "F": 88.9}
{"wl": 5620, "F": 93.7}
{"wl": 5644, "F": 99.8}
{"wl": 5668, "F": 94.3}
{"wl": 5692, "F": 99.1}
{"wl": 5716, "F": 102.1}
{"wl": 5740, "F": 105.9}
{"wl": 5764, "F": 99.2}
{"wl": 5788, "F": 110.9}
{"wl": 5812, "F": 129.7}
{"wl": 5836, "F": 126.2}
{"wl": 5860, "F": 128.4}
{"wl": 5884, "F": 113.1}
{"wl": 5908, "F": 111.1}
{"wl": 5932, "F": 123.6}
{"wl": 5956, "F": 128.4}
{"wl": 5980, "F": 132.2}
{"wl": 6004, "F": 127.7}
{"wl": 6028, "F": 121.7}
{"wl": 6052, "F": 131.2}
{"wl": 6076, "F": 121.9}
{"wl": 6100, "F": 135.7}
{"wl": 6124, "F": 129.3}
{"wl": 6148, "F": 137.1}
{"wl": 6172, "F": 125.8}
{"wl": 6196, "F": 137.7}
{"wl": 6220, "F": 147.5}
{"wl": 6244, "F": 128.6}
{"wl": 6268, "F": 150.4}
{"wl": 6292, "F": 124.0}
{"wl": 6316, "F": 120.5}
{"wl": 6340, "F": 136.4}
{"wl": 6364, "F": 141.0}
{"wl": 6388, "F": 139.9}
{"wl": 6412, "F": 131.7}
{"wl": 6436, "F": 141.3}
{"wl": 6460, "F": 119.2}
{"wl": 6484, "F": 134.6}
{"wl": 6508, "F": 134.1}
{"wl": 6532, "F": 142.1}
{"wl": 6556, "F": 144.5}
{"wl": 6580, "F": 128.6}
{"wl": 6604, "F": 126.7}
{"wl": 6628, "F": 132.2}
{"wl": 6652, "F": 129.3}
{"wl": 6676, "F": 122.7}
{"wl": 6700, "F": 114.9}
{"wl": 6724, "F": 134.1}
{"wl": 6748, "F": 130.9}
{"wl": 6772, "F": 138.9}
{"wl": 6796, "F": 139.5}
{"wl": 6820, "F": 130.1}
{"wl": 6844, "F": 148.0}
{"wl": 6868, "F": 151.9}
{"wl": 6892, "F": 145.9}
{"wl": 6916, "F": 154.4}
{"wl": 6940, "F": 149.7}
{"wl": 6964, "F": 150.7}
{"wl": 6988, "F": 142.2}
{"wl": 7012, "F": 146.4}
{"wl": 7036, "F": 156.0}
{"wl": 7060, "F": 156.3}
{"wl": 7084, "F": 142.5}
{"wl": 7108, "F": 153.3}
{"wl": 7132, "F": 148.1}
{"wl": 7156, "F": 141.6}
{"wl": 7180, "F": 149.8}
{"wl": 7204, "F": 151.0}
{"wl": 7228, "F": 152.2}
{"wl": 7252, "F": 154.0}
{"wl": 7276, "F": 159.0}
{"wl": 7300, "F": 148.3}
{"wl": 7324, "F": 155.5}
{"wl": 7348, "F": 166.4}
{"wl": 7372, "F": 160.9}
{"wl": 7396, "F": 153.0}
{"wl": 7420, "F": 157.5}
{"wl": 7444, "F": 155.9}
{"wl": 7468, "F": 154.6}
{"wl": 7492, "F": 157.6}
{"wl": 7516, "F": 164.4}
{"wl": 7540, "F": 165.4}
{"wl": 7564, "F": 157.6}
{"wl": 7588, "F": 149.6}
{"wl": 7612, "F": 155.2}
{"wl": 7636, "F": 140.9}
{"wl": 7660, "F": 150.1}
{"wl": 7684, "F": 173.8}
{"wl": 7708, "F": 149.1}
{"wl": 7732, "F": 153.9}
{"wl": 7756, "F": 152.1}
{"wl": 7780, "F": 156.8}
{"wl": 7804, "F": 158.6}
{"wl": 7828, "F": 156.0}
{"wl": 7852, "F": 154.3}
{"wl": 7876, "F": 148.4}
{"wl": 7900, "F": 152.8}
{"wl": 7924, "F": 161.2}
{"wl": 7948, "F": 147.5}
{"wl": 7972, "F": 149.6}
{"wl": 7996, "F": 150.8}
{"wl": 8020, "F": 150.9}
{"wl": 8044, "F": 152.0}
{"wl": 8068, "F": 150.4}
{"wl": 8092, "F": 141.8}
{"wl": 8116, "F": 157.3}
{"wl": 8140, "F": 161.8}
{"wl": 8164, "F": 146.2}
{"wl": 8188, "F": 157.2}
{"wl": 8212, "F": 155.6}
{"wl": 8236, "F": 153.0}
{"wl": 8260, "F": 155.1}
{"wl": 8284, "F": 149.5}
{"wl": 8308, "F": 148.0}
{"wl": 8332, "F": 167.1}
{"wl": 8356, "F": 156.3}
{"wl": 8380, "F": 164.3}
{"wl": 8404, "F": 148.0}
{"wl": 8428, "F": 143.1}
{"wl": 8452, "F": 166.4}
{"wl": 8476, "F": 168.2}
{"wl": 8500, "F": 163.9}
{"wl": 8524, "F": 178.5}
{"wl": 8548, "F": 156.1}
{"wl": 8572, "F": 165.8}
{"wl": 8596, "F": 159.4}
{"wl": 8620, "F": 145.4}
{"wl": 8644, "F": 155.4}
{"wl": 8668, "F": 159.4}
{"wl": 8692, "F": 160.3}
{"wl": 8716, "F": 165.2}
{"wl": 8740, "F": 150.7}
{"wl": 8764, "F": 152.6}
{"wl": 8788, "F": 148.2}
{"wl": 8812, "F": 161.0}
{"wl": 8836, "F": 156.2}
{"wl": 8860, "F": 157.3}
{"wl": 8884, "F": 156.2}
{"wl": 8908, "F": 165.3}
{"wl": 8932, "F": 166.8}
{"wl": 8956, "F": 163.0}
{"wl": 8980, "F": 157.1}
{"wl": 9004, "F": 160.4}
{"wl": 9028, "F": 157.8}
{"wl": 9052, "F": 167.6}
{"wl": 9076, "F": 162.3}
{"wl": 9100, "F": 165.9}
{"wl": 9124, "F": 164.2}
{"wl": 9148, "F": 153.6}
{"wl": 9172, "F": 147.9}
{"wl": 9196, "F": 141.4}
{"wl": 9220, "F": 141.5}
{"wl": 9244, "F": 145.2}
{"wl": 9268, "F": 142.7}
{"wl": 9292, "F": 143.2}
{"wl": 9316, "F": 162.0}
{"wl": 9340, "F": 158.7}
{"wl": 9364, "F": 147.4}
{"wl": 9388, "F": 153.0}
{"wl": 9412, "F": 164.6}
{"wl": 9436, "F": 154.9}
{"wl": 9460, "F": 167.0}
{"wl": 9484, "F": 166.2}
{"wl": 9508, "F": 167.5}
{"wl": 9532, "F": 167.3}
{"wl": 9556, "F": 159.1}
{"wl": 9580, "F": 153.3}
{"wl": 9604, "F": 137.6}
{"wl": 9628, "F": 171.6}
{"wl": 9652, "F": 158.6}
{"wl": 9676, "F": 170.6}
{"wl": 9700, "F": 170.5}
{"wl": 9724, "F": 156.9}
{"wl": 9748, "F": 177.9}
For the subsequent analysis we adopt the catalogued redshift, 0.294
